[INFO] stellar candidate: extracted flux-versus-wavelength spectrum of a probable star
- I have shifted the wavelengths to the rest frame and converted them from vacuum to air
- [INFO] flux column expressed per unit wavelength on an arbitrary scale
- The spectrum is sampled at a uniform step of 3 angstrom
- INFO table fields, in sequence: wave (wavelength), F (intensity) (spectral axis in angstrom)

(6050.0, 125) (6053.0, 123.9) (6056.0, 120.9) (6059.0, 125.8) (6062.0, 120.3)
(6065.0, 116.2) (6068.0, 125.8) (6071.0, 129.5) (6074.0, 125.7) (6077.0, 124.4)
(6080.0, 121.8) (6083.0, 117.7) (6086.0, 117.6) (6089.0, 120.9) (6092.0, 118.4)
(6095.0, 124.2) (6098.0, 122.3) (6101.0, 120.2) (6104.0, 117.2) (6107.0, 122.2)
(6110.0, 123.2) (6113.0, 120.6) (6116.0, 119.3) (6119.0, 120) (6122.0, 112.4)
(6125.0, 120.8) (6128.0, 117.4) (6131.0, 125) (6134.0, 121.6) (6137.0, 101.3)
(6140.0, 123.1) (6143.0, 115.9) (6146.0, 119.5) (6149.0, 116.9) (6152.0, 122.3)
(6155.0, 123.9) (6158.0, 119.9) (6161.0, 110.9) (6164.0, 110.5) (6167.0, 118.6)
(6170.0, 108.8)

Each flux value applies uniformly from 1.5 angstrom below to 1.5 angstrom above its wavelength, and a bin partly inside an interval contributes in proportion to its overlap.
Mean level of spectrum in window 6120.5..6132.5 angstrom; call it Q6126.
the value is 119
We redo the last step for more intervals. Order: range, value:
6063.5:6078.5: 124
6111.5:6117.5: 120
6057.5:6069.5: 122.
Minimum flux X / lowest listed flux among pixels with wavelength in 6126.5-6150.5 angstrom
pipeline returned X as 101.3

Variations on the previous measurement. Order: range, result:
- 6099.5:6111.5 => 117.2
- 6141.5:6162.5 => 110.9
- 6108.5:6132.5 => 112.4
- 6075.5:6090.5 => 117.6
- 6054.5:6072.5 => 116.2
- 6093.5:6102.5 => 120.2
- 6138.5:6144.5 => 115.9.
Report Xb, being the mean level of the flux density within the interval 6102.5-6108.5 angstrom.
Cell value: 120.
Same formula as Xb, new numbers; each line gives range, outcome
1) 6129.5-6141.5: 118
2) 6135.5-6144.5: 113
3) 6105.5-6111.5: 123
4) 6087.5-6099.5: 121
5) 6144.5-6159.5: 121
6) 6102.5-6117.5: 120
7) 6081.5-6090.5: 119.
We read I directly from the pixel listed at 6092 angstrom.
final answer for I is 118.4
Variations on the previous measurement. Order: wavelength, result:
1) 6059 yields 125.8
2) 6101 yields 120.2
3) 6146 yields 119.5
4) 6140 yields 123.1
